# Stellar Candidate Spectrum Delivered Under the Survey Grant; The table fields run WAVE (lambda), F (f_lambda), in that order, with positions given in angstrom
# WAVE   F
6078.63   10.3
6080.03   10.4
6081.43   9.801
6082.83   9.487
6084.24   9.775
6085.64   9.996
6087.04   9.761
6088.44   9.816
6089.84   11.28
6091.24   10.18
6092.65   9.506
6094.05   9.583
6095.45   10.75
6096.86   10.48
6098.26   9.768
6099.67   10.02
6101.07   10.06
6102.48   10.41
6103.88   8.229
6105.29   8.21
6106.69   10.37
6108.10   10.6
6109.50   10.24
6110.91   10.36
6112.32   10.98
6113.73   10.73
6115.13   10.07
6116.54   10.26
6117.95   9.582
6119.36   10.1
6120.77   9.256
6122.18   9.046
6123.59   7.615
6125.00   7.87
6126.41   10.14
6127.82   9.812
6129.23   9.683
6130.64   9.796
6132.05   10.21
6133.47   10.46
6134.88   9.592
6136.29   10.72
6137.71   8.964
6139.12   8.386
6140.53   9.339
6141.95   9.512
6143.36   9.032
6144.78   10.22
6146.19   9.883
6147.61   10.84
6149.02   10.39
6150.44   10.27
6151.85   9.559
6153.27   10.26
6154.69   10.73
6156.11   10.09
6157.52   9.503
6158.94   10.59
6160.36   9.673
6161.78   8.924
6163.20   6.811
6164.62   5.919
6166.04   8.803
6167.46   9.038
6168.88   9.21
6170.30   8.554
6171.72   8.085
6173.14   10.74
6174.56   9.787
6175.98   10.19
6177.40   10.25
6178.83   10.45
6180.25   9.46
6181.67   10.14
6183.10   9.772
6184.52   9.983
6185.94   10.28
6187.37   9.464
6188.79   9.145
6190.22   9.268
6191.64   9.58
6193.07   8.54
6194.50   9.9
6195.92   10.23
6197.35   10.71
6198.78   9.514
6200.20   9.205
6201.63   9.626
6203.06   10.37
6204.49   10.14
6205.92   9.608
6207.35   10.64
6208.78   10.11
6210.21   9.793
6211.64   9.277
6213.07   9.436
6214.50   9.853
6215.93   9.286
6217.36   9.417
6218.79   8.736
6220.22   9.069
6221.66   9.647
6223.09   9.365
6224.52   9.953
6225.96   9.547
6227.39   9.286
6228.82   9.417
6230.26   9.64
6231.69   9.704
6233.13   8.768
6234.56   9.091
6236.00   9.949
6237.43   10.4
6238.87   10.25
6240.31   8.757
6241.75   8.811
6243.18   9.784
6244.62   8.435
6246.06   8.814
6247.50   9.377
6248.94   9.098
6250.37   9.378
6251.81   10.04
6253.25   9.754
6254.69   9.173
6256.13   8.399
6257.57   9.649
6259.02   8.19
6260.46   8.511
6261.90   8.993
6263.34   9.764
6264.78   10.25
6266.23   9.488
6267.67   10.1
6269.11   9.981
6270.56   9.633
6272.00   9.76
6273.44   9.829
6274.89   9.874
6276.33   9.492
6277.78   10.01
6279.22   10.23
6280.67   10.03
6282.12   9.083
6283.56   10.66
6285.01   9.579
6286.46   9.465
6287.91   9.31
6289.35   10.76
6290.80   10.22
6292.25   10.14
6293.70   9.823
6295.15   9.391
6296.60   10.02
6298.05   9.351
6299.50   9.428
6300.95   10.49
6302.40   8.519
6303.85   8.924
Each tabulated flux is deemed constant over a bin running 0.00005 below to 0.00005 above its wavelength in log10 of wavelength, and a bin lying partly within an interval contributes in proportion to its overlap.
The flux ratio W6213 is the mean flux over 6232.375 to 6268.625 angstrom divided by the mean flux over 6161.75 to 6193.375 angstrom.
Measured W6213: 1.01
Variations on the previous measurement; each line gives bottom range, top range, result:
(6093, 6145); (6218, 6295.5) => 0.98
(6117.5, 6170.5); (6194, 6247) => 1.02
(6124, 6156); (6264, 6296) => 1.01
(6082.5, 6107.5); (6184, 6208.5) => 0.99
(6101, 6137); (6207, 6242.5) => 0.97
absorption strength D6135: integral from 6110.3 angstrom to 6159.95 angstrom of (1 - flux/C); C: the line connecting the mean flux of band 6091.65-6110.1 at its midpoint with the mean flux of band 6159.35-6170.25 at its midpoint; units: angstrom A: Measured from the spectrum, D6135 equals -4.1 angstrom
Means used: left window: 9.87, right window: 8.41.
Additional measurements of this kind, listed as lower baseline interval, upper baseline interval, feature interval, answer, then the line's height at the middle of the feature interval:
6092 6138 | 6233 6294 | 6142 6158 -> -0.5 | 9.75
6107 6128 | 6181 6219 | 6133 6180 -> 1.1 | 9.75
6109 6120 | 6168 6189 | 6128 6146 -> 0.7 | 10.1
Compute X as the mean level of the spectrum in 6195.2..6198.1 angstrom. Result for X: 10.5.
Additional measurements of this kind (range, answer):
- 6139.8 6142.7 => 9.42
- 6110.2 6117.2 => 10.5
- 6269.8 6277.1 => 9.72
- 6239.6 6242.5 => 8.81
